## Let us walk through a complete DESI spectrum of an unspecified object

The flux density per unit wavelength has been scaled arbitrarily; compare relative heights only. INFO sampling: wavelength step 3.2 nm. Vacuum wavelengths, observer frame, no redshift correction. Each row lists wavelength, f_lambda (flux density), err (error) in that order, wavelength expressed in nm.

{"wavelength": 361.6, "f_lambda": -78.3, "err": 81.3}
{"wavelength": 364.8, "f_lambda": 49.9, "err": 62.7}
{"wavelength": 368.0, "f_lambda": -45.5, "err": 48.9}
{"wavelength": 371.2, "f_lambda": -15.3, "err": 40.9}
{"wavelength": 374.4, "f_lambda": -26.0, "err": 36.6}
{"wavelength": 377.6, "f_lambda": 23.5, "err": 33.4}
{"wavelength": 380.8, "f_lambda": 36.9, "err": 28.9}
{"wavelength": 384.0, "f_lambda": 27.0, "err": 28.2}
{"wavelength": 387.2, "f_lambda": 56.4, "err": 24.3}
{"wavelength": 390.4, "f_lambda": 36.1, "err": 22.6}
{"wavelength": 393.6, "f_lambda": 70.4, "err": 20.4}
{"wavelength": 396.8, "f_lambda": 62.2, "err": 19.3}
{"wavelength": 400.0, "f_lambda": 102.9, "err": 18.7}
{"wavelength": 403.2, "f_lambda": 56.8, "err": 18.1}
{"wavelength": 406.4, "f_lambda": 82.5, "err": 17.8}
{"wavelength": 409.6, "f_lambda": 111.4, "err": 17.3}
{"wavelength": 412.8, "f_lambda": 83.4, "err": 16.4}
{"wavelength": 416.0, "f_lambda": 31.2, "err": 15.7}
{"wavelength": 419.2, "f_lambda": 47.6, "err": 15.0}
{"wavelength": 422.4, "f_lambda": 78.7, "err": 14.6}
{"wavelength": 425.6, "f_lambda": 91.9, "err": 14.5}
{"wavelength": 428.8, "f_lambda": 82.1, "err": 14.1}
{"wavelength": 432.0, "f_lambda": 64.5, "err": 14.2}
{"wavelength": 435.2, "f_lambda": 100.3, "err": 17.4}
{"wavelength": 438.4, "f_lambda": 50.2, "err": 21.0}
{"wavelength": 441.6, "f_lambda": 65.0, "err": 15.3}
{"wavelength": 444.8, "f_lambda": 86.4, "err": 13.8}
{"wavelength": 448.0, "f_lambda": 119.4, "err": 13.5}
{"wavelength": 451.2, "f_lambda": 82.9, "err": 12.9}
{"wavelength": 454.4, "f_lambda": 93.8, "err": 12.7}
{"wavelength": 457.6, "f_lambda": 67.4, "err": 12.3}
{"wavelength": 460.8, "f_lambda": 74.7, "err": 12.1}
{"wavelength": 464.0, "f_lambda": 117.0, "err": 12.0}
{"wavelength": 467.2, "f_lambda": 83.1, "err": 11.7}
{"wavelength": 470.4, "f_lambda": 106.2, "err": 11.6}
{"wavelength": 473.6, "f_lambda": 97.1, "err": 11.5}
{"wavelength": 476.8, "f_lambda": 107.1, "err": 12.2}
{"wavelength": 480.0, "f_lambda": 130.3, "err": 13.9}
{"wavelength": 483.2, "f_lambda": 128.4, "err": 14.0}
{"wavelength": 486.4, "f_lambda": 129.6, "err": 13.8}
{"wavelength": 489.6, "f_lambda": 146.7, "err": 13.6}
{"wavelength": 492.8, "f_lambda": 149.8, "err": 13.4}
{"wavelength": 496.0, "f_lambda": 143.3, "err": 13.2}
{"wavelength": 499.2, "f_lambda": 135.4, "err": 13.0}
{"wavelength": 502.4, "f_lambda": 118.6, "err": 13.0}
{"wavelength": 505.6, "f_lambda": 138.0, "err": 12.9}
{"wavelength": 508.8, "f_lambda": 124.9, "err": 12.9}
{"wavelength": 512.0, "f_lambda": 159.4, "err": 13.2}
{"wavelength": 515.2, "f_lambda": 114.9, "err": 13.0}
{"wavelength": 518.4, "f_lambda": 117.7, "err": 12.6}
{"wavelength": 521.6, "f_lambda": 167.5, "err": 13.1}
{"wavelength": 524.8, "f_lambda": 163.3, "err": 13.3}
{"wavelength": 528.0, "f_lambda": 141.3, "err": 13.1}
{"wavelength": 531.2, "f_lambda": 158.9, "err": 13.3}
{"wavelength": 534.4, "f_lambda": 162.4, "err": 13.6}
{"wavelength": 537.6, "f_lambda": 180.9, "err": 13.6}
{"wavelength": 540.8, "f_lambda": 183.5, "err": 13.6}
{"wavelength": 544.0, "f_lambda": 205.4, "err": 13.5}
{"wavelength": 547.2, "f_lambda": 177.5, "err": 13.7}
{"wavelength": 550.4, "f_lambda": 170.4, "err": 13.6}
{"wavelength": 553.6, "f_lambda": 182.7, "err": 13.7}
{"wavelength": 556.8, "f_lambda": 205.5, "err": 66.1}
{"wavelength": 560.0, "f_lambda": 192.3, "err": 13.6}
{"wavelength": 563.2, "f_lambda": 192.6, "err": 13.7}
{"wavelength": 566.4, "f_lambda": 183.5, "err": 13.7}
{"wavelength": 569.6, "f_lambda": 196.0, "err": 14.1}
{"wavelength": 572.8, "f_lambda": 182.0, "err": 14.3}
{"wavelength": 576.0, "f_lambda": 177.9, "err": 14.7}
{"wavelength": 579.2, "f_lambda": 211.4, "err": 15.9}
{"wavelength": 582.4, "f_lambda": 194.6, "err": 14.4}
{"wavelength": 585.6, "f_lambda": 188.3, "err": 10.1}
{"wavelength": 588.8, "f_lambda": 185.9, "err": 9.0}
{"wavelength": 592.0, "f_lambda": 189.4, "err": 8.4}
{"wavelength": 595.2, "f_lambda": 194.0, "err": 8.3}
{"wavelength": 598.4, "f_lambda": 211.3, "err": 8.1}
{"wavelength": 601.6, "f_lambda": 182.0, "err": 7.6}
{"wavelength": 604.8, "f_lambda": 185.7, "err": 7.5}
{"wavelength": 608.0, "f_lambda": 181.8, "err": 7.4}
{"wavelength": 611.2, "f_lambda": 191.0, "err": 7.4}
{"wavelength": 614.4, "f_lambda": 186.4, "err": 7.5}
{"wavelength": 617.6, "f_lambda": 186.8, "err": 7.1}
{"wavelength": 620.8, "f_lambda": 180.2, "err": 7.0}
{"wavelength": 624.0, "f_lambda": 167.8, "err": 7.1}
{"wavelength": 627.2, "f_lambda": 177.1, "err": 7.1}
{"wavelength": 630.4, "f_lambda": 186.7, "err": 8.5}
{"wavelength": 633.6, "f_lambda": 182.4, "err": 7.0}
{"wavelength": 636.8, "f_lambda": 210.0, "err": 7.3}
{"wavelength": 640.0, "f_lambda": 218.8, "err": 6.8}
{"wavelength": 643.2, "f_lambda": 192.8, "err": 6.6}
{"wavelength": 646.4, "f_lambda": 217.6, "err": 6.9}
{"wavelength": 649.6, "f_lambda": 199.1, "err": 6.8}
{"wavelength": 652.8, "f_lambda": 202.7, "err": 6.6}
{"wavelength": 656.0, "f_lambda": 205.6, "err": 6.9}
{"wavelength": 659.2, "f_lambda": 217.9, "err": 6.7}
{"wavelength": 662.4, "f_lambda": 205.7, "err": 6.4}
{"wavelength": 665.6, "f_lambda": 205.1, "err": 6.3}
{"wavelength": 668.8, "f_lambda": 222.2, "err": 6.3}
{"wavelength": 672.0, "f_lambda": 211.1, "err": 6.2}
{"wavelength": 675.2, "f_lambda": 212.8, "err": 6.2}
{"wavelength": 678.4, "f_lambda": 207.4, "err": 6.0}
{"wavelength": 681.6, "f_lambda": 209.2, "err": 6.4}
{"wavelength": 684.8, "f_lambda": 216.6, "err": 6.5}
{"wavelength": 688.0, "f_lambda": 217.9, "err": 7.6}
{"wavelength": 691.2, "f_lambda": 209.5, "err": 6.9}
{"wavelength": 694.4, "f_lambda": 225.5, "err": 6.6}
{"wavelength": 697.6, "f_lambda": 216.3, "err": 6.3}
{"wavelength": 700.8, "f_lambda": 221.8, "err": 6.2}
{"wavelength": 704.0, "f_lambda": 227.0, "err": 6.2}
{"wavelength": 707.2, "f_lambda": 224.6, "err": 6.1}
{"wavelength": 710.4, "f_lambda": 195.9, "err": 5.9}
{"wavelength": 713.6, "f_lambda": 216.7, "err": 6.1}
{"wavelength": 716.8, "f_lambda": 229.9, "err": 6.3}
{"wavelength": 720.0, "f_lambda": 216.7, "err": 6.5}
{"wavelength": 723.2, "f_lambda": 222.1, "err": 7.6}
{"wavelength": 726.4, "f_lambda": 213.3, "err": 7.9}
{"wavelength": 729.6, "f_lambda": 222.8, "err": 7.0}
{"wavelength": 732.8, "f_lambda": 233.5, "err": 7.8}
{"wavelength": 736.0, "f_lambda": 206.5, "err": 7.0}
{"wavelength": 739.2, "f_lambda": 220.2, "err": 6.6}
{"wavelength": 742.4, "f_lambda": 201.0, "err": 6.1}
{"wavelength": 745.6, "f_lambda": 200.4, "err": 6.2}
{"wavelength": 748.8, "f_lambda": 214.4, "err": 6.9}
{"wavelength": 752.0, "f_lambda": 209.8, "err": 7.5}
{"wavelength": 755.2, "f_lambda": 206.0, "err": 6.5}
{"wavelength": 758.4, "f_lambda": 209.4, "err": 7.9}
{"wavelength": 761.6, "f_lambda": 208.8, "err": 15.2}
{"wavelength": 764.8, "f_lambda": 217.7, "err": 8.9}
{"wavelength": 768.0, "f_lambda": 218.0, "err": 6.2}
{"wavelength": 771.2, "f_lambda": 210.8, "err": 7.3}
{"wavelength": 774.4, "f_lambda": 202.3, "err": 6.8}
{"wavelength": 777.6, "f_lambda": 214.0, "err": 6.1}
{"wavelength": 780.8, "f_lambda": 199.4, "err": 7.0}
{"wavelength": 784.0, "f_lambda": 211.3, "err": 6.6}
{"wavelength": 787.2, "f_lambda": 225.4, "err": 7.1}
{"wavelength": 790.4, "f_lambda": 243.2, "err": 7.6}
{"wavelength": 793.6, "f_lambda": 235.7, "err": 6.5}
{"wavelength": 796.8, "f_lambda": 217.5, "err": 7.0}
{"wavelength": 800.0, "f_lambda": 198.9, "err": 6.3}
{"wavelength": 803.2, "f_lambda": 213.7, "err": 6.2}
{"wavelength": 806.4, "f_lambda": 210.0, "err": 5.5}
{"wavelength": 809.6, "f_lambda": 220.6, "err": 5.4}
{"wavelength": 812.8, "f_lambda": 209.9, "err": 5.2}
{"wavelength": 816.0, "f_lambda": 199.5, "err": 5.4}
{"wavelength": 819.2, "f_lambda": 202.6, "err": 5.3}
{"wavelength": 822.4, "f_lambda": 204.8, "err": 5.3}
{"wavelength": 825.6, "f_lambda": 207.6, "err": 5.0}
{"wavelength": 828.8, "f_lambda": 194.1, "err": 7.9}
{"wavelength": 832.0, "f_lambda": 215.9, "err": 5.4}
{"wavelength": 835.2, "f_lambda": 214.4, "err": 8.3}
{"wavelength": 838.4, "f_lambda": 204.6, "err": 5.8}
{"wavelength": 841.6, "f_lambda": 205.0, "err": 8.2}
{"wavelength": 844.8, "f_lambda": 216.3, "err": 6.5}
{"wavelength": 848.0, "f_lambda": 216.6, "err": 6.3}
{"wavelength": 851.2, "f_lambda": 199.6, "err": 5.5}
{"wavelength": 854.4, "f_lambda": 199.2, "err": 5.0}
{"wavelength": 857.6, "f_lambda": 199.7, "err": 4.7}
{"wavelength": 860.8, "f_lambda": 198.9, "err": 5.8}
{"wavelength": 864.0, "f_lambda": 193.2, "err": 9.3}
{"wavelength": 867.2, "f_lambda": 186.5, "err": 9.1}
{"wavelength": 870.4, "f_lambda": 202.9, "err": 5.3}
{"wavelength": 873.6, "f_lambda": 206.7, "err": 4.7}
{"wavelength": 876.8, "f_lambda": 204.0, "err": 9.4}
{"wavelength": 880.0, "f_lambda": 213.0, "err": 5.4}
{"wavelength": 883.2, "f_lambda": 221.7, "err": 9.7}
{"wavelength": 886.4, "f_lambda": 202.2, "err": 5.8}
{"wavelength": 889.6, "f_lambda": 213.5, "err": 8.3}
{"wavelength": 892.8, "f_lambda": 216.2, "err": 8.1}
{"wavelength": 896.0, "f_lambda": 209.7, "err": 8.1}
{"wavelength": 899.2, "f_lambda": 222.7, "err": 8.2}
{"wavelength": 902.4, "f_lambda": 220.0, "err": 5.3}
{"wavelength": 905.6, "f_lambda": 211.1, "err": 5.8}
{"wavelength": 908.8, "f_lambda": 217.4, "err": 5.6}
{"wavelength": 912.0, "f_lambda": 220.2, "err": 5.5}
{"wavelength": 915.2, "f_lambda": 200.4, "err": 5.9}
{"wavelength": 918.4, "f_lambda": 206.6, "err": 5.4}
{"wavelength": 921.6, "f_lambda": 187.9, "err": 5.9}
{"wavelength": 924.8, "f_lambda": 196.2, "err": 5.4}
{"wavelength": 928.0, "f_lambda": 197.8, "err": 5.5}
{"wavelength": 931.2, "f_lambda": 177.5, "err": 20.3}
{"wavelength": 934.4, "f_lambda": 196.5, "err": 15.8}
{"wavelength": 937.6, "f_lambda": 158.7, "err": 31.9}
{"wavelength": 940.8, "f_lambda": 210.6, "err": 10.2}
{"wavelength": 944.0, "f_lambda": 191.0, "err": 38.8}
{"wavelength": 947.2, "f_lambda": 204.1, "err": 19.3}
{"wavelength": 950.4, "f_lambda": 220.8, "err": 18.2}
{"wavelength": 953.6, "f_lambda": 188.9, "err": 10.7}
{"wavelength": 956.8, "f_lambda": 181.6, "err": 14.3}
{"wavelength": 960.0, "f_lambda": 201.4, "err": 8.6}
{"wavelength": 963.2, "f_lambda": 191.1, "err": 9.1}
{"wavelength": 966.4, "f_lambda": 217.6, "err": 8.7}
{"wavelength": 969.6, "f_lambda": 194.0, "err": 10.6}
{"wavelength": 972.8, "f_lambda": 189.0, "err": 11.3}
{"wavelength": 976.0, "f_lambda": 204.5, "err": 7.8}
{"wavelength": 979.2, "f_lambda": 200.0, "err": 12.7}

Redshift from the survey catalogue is 0.20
